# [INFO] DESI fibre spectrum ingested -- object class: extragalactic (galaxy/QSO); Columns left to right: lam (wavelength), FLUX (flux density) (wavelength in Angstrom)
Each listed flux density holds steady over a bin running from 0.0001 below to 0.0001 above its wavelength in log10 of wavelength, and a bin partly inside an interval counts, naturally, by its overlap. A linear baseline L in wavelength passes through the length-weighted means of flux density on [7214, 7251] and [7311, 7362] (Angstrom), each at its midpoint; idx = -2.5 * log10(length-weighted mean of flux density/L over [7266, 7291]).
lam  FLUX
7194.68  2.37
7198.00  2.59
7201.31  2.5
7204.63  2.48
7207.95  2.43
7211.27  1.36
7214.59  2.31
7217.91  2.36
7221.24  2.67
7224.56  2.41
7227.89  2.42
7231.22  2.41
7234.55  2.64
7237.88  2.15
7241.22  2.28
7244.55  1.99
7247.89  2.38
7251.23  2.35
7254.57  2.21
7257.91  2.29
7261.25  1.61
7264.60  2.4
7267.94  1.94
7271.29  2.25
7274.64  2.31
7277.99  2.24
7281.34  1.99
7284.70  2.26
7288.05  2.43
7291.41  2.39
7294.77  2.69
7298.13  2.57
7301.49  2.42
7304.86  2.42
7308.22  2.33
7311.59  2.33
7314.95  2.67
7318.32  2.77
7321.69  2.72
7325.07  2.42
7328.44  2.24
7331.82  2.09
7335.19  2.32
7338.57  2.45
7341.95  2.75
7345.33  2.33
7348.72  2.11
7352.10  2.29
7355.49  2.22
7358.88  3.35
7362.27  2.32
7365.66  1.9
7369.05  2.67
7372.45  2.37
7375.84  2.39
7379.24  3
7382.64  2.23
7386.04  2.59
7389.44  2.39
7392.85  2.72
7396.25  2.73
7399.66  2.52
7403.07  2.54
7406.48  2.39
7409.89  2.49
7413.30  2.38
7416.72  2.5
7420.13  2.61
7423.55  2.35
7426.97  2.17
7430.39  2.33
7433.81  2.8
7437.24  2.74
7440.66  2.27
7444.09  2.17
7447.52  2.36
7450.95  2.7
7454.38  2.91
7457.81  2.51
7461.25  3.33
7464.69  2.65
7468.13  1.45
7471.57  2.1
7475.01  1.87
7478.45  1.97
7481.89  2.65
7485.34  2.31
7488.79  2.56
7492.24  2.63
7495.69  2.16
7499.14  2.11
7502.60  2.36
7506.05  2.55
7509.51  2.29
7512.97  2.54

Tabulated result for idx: 0.09 mag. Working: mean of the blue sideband 2.37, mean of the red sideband 2.47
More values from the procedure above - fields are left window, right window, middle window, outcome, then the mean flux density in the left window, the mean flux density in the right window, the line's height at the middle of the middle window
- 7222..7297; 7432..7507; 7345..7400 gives -0.06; 2.28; 2.41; 2.35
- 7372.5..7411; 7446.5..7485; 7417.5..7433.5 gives 0.03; 2.54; 2.41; 2.48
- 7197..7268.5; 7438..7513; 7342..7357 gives 0.02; 2.28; 2.39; 2.33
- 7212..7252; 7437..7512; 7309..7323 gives -0.11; 2.34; 2.39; 2.36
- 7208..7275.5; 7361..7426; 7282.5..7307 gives -0.05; 2.24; 2.48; 2.32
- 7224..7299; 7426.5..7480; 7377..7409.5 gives -0.09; 2.28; 2.4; 2.36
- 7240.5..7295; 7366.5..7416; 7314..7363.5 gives -0.03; 2.22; 2.52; 2.39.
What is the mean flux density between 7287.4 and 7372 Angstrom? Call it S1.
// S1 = 2.45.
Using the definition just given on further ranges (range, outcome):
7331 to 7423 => 2.47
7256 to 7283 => 2.13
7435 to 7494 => 2.43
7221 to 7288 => 2.26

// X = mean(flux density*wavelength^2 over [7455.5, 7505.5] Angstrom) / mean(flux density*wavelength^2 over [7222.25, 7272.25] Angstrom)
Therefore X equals 1.11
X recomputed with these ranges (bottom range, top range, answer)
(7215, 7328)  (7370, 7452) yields 1.10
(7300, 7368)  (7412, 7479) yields 1.03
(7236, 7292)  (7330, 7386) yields 1.13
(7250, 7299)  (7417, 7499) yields 1.12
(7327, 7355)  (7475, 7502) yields 1.04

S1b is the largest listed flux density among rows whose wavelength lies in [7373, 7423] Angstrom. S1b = 3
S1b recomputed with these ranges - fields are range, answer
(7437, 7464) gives 3.33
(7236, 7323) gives 2.77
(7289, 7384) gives 3.35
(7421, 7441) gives 2.8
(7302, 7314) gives 2.42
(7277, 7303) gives 2.69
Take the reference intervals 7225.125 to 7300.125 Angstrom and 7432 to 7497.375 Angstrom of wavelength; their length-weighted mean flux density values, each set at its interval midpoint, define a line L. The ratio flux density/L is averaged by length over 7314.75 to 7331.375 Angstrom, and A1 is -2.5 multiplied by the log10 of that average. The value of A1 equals -0.09 mag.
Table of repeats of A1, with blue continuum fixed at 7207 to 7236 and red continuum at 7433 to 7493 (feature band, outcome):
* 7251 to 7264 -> 0.11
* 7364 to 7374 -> 0.04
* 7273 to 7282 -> 0.07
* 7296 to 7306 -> -0.05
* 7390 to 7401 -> -0.10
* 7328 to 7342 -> 0.02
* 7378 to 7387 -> -0.08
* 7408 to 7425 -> -0.02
